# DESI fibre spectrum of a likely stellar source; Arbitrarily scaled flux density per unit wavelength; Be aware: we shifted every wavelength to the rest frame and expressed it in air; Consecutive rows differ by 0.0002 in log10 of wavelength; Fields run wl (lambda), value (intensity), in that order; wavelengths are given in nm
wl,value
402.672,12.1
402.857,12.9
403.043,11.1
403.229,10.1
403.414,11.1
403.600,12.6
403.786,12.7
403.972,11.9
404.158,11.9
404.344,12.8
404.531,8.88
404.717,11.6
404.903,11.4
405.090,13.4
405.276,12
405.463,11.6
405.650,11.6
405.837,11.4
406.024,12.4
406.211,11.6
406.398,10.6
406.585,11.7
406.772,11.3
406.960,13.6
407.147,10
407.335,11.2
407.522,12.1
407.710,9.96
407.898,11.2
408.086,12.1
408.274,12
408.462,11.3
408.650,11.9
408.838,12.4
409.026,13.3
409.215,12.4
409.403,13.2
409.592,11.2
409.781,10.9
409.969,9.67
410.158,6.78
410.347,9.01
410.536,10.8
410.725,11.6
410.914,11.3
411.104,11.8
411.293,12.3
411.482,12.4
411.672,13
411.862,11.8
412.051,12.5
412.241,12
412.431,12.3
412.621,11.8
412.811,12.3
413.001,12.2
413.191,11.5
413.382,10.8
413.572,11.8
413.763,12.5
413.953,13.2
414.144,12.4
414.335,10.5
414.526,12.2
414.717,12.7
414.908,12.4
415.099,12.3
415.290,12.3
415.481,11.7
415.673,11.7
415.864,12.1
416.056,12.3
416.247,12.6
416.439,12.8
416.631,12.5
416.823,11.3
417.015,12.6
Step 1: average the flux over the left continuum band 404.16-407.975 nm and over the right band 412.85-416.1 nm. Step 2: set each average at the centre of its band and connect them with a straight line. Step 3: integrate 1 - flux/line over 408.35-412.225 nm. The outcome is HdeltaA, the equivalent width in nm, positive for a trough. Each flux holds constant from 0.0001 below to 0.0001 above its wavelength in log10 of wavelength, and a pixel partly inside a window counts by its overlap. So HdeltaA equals 0.10 nm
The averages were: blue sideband 11.5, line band 11.5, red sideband 12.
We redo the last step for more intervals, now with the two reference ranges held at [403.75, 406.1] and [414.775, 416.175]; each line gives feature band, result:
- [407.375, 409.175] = 0.01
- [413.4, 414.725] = 0.00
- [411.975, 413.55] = 0.02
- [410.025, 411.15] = 0.17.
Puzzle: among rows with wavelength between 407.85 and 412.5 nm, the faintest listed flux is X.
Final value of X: 6.78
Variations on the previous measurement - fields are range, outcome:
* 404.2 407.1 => 8.88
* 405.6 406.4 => 10.6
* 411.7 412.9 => 11.8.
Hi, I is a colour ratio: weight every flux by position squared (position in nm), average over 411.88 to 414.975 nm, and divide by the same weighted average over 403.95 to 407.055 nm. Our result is 1.1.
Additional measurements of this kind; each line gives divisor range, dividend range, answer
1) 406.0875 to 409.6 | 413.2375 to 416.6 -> 1.07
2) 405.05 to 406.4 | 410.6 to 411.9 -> 1.04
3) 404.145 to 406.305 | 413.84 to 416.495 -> 1.10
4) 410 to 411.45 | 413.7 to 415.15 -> 1.18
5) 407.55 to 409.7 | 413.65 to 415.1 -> 1.06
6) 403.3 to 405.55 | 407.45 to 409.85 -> 1.02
